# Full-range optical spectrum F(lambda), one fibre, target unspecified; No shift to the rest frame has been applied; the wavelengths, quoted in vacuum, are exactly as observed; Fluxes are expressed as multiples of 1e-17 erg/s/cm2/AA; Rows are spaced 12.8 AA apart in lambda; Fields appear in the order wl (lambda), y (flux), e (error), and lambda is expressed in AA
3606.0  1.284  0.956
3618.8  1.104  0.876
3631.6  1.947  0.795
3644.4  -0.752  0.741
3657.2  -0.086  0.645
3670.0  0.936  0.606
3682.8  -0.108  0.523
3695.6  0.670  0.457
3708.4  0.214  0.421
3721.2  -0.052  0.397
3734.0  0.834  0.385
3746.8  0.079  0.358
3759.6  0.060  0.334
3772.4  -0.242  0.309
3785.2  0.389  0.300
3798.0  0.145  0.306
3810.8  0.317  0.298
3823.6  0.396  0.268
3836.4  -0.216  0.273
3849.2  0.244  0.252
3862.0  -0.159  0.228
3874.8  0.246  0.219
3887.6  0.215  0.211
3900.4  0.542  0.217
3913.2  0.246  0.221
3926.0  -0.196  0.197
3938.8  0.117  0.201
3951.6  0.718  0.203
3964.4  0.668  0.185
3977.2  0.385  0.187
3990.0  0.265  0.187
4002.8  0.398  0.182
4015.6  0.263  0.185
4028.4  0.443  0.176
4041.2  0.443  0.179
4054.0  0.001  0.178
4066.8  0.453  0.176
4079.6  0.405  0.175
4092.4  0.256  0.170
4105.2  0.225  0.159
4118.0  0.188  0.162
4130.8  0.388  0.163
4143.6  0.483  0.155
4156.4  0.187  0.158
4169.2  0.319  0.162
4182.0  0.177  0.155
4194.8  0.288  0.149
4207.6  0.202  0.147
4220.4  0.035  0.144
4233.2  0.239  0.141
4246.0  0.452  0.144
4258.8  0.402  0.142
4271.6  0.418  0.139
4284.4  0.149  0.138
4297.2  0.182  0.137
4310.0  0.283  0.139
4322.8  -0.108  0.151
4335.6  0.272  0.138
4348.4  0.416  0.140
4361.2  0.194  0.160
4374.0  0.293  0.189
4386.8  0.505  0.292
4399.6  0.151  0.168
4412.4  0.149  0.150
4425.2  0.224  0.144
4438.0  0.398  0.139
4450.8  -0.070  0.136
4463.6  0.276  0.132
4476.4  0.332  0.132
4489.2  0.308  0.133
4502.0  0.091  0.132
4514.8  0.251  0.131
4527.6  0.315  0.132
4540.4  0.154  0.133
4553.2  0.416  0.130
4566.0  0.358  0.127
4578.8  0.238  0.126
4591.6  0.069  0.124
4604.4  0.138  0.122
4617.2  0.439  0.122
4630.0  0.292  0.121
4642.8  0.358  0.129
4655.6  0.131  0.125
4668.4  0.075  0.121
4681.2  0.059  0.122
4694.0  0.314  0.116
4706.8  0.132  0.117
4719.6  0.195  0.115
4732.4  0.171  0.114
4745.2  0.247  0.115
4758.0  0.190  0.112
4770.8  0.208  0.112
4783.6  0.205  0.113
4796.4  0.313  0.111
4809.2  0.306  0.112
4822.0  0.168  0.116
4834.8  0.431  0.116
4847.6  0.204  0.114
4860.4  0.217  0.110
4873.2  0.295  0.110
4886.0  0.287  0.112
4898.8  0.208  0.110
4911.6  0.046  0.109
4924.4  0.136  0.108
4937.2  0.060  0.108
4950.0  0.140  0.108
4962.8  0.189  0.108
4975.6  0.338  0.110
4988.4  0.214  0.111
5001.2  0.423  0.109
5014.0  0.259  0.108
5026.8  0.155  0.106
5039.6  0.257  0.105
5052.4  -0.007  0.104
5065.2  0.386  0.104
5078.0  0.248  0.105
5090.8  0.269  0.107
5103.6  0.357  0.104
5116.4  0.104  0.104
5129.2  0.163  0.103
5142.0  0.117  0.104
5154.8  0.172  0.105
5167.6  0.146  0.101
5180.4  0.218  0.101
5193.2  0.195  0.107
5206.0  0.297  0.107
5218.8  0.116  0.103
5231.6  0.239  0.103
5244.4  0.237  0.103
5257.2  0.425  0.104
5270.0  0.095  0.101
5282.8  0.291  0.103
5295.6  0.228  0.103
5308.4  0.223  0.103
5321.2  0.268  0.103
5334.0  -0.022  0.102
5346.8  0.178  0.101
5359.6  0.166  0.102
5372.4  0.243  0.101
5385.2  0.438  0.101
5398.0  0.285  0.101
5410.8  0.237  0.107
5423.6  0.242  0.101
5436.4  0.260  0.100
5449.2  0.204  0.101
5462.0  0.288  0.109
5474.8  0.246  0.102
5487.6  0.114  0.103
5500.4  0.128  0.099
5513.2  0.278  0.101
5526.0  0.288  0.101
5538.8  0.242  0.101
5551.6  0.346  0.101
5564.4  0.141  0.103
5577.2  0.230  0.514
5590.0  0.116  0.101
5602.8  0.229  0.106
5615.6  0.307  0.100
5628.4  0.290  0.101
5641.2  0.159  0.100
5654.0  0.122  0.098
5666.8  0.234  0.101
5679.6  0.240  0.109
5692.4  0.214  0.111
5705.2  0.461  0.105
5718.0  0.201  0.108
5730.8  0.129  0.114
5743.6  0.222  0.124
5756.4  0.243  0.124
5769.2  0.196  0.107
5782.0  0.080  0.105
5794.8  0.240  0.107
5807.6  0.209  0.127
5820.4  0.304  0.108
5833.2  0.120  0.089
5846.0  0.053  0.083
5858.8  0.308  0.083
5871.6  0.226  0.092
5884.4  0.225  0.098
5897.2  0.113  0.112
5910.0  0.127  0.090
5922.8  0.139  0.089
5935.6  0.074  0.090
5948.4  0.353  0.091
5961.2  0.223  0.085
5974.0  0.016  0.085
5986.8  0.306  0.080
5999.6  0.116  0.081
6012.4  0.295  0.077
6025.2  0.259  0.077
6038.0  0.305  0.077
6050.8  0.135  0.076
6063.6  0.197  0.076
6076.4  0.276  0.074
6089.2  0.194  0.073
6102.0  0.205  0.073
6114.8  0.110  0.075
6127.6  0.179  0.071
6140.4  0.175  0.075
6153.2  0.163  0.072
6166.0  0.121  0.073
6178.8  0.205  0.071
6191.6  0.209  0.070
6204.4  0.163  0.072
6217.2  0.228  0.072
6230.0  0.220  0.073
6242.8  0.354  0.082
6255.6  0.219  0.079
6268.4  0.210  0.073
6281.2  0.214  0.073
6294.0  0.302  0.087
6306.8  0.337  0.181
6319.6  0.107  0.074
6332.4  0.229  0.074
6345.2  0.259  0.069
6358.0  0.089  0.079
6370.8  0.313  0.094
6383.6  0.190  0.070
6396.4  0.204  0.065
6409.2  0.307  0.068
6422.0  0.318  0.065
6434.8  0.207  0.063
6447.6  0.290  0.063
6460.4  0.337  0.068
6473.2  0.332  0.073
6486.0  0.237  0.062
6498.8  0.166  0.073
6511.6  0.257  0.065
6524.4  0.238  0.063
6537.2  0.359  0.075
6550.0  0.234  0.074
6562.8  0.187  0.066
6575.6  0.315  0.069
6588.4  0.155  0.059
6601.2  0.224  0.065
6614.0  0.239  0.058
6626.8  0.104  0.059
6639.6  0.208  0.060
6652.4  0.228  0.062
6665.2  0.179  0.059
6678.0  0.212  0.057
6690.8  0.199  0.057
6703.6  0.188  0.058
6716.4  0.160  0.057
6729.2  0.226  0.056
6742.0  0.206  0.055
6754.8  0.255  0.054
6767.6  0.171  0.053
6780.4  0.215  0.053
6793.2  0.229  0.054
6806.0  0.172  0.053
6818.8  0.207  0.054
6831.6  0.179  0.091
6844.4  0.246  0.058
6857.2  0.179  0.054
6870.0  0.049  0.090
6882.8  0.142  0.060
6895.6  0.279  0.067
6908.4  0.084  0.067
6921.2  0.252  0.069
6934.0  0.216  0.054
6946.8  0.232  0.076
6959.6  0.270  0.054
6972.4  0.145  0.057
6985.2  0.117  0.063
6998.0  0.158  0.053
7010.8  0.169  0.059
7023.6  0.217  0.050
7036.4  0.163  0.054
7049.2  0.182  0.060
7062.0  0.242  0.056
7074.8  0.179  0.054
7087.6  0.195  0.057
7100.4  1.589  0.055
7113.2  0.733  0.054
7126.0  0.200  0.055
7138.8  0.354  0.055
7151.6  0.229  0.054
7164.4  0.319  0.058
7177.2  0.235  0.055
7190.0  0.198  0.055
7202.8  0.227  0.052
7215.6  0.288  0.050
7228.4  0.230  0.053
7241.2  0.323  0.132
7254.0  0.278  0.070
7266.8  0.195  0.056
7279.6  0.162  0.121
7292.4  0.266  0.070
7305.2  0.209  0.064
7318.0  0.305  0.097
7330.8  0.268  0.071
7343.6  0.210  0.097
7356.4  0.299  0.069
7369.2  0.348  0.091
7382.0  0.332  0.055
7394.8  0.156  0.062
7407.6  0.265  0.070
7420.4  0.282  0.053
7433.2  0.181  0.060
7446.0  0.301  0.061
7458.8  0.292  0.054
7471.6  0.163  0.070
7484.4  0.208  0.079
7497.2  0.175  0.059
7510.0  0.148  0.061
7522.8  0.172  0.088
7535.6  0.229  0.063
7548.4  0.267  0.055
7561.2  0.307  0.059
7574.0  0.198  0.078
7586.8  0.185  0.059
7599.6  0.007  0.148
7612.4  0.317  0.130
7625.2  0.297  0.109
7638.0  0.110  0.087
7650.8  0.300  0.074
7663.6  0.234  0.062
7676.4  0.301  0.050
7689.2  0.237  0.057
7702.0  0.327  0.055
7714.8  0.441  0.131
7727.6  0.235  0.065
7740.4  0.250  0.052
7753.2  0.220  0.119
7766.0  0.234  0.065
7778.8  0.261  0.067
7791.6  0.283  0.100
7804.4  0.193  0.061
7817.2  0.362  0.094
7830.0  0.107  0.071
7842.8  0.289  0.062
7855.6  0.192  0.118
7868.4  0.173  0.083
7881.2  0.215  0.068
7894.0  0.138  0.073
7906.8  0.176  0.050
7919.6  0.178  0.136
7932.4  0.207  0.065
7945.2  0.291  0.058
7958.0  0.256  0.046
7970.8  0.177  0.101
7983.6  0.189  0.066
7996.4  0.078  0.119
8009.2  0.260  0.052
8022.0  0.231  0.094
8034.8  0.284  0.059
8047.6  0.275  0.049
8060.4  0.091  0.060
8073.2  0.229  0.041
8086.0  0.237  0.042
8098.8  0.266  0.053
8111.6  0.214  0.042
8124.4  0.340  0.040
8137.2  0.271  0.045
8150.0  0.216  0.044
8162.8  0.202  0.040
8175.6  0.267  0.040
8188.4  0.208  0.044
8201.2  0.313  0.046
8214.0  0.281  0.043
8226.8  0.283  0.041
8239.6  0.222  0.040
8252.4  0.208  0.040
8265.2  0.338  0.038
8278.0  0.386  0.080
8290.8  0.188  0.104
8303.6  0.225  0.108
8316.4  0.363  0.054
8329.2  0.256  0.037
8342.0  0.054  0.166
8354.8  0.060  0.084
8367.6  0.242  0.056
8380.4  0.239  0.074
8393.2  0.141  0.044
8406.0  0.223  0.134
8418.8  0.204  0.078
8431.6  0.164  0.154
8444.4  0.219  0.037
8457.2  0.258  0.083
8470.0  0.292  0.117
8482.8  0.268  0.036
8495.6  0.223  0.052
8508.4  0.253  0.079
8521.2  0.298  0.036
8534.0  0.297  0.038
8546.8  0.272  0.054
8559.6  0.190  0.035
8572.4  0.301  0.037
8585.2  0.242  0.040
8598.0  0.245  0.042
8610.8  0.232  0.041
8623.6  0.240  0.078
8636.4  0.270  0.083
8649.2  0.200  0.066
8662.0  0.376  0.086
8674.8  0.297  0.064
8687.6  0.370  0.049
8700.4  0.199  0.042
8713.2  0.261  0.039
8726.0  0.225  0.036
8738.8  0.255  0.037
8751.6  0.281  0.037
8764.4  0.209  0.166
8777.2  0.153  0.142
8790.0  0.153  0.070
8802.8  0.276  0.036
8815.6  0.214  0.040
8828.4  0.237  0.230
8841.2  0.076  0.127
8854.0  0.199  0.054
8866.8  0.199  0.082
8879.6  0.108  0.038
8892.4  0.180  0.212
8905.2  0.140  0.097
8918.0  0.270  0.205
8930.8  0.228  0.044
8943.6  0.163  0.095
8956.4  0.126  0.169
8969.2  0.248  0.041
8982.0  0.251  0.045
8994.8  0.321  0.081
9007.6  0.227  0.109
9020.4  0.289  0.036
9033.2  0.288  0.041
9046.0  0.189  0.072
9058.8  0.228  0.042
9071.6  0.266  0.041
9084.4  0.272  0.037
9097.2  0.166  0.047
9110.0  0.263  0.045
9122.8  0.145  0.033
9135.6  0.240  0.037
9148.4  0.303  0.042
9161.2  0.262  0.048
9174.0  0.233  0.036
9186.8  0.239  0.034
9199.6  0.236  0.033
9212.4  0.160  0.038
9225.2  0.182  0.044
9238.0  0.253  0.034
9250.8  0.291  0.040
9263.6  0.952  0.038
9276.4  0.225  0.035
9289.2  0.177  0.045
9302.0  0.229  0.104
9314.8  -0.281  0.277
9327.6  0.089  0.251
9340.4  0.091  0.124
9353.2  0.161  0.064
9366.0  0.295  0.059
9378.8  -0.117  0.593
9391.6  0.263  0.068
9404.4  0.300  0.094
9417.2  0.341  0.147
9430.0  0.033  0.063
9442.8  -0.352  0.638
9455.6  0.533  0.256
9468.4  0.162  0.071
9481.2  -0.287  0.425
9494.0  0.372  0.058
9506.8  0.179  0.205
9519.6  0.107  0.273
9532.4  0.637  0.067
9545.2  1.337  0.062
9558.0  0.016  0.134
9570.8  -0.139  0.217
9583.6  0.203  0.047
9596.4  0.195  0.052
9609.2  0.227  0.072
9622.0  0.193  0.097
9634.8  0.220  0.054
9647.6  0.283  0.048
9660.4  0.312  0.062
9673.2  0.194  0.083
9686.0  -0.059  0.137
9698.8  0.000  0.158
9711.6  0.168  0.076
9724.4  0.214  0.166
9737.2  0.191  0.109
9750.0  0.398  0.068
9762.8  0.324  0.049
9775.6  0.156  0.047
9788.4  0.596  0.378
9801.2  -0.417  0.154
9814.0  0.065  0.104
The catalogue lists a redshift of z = 0.905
